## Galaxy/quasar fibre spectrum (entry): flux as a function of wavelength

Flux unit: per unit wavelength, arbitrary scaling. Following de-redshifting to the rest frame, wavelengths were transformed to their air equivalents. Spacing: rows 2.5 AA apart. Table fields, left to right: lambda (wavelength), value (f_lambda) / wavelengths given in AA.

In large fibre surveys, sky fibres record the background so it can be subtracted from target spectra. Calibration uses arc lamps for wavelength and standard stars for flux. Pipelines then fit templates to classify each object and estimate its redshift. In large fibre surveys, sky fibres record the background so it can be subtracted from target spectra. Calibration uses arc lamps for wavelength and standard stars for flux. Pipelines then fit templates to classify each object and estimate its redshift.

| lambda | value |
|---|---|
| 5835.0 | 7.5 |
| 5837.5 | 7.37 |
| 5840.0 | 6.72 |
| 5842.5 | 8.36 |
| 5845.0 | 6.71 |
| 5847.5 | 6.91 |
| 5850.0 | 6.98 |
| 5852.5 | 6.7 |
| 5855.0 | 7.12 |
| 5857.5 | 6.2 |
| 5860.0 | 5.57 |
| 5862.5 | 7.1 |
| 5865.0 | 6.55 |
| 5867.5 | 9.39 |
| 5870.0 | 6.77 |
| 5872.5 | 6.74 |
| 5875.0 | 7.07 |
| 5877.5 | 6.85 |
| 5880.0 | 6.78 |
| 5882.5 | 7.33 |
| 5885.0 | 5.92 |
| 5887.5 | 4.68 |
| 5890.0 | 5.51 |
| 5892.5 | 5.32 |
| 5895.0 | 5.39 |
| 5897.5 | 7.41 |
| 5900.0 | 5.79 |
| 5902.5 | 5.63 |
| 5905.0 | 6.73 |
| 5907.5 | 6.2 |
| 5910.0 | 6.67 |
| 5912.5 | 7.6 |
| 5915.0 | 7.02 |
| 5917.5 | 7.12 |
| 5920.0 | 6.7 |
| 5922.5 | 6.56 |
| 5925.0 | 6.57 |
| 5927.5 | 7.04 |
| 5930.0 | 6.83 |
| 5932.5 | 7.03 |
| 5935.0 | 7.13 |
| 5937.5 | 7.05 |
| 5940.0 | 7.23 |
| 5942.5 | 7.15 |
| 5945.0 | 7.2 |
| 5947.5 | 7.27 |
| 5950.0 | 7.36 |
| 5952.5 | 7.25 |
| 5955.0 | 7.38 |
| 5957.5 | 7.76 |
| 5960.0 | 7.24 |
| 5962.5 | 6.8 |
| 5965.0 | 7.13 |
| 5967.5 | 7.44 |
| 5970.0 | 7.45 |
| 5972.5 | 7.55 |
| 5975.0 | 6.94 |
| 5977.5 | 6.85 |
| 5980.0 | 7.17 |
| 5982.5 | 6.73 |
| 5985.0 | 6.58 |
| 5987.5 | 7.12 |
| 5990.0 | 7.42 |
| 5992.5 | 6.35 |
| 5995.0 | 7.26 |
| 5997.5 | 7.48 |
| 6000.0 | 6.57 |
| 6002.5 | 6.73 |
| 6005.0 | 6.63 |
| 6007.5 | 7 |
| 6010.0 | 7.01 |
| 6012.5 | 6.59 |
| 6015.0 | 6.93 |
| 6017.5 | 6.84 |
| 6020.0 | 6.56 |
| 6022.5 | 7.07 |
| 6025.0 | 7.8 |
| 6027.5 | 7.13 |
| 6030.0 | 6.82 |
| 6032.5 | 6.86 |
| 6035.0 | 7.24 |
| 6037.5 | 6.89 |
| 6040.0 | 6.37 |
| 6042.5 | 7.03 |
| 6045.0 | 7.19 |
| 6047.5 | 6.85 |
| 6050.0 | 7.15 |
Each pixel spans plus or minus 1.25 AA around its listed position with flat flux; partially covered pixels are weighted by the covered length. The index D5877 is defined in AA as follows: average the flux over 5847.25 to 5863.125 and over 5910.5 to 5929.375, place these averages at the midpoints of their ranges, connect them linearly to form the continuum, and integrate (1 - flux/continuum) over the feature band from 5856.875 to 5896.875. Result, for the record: 1.5 AA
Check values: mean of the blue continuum 6.62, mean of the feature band 6.47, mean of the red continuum 6.93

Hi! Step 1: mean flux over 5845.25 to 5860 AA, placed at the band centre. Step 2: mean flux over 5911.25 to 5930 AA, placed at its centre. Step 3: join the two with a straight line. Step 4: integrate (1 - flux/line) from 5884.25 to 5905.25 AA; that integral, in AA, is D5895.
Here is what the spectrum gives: 3.27 AA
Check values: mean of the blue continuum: 6.67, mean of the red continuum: 6.94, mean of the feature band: 5.77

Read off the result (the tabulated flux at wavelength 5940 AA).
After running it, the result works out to 7.23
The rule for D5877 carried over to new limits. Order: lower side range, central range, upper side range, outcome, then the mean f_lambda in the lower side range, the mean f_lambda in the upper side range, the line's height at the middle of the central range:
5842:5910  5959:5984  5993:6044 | -1.1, 6.56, 6.93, 6.81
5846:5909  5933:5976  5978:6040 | -3.1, 6.51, 6.94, 6.76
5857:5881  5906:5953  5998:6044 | -0.5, 6.93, 6.9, 6.92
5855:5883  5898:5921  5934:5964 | 1.5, 6.94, 7.24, 7.09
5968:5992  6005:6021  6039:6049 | 0.4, 7.08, 6.88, 6.98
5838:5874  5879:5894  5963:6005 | 2.4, 7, 7.03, 7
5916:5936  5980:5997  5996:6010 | -0.1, 6.87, 6.9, 6.89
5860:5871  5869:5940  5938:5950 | 6.6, 7.25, 7.22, 7.24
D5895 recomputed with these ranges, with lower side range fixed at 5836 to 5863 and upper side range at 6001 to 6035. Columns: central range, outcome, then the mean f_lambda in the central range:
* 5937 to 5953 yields -0.72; 7.22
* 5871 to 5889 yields 1.10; 6.47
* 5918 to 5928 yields 0.26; 6.72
